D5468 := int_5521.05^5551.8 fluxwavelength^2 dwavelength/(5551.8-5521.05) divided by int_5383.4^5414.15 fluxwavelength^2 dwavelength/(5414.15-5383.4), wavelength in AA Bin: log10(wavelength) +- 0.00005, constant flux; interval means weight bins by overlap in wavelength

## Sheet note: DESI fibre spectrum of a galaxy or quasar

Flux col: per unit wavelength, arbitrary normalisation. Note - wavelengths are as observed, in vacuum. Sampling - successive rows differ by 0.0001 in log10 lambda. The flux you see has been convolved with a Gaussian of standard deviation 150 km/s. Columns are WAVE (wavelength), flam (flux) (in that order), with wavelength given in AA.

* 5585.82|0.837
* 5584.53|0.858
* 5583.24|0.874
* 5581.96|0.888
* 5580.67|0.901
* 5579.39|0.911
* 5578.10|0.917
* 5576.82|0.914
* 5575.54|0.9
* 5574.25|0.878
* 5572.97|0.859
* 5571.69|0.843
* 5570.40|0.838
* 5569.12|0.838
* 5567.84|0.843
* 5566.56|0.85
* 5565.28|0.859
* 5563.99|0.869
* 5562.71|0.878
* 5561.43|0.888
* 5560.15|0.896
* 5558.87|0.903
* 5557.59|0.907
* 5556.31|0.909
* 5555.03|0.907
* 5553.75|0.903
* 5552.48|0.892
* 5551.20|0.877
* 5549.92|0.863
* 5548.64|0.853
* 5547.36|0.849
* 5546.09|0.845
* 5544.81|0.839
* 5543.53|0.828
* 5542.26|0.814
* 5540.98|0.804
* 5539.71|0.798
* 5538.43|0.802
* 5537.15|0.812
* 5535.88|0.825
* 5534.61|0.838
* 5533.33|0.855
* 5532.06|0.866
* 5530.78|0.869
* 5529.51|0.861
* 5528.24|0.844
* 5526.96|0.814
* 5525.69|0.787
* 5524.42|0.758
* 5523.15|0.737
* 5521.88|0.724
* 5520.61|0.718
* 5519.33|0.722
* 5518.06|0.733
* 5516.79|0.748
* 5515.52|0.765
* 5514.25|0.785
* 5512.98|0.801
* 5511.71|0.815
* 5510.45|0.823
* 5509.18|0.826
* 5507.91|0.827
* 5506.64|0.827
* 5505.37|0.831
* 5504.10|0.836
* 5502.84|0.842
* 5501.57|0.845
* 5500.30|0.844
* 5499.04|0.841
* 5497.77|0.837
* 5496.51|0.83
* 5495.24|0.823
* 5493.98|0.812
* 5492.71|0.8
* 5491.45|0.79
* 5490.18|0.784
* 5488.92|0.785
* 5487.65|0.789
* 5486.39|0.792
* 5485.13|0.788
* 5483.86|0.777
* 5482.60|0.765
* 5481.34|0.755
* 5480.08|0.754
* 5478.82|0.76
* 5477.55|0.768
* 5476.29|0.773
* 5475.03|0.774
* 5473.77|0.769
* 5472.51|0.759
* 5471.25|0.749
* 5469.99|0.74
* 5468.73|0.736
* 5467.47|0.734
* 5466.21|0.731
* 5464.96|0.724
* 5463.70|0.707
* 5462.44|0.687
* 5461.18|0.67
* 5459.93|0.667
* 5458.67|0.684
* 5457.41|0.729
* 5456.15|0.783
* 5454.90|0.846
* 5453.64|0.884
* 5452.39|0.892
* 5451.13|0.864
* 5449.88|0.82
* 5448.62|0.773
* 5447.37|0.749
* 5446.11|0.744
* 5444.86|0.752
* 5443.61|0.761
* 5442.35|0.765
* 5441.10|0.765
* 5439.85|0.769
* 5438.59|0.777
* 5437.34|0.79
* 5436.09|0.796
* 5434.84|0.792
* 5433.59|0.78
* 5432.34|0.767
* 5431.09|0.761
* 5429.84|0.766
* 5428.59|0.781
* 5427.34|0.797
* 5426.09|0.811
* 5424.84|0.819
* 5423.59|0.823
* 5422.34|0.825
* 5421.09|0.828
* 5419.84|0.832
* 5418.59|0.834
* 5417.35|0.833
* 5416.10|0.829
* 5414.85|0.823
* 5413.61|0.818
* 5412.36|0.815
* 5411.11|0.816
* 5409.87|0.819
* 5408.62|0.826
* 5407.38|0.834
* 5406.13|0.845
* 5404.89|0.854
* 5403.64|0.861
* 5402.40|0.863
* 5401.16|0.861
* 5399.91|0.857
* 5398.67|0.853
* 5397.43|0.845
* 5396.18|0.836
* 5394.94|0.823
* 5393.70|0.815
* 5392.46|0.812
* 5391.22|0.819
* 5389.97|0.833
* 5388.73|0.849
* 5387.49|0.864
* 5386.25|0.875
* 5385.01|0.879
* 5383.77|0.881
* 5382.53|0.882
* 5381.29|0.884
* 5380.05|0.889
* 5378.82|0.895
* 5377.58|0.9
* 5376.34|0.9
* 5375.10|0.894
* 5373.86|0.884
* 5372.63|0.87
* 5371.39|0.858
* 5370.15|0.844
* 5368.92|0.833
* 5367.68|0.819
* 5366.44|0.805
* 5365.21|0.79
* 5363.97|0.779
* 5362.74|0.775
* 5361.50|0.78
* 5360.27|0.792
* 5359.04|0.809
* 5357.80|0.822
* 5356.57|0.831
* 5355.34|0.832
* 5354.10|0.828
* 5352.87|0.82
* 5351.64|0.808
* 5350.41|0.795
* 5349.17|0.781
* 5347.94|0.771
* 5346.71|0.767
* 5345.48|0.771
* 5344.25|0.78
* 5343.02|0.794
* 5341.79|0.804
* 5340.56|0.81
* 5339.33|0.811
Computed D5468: 1.0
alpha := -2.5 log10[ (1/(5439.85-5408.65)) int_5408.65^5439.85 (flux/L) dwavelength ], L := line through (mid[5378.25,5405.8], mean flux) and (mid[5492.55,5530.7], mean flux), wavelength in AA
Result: 0.05 mag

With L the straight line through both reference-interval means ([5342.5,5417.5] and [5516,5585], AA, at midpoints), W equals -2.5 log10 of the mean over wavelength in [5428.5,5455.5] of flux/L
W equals 0.06 mag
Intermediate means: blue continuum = 0.833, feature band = 0.791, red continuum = 0.844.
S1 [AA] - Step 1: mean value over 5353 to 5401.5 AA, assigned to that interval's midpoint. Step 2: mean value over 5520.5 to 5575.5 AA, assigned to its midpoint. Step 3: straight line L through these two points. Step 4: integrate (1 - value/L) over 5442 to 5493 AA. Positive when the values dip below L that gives 4.8 AA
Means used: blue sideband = 0.843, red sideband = 0.845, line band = 0.765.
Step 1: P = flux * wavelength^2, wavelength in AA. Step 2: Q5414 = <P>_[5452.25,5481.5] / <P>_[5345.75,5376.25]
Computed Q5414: 1.0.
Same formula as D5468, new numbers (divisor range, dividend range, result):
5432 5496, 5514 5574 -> 1.11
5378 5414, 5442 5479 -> 0.92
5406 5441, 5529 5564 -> 1.11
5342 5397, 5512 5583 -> 1.08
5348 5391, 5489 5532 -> 1.01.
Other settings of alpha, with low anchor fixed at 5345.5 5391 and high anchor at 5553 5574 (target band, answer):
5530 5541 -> 0.048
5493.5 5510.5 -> 0.039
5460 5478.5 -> 0.165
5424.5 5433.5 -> 0.084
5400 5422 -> 0.012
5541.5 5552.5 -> 0.030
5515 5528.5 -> 0.148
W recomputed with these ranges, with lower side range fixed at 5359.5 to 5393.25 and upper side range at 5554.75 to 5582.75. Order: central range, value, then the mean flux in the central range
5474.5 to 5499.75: 0.10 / 0.79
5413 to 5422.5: 0.03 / 0.828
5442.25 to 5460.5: 0.10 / 0.781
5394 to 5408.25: 0.01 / 0.847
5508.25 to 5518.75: 0.11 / 0.788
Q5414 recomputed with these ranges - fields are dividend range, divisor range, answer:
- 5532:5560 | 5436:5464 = 1.15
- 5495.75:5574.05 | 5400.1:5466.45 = 1.09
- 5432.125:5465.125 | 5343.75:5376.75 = 0.97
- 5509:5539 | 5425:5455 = 1.04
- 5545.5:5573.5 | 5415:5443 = 1.15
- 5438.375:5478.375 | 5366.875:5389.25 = 0.90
